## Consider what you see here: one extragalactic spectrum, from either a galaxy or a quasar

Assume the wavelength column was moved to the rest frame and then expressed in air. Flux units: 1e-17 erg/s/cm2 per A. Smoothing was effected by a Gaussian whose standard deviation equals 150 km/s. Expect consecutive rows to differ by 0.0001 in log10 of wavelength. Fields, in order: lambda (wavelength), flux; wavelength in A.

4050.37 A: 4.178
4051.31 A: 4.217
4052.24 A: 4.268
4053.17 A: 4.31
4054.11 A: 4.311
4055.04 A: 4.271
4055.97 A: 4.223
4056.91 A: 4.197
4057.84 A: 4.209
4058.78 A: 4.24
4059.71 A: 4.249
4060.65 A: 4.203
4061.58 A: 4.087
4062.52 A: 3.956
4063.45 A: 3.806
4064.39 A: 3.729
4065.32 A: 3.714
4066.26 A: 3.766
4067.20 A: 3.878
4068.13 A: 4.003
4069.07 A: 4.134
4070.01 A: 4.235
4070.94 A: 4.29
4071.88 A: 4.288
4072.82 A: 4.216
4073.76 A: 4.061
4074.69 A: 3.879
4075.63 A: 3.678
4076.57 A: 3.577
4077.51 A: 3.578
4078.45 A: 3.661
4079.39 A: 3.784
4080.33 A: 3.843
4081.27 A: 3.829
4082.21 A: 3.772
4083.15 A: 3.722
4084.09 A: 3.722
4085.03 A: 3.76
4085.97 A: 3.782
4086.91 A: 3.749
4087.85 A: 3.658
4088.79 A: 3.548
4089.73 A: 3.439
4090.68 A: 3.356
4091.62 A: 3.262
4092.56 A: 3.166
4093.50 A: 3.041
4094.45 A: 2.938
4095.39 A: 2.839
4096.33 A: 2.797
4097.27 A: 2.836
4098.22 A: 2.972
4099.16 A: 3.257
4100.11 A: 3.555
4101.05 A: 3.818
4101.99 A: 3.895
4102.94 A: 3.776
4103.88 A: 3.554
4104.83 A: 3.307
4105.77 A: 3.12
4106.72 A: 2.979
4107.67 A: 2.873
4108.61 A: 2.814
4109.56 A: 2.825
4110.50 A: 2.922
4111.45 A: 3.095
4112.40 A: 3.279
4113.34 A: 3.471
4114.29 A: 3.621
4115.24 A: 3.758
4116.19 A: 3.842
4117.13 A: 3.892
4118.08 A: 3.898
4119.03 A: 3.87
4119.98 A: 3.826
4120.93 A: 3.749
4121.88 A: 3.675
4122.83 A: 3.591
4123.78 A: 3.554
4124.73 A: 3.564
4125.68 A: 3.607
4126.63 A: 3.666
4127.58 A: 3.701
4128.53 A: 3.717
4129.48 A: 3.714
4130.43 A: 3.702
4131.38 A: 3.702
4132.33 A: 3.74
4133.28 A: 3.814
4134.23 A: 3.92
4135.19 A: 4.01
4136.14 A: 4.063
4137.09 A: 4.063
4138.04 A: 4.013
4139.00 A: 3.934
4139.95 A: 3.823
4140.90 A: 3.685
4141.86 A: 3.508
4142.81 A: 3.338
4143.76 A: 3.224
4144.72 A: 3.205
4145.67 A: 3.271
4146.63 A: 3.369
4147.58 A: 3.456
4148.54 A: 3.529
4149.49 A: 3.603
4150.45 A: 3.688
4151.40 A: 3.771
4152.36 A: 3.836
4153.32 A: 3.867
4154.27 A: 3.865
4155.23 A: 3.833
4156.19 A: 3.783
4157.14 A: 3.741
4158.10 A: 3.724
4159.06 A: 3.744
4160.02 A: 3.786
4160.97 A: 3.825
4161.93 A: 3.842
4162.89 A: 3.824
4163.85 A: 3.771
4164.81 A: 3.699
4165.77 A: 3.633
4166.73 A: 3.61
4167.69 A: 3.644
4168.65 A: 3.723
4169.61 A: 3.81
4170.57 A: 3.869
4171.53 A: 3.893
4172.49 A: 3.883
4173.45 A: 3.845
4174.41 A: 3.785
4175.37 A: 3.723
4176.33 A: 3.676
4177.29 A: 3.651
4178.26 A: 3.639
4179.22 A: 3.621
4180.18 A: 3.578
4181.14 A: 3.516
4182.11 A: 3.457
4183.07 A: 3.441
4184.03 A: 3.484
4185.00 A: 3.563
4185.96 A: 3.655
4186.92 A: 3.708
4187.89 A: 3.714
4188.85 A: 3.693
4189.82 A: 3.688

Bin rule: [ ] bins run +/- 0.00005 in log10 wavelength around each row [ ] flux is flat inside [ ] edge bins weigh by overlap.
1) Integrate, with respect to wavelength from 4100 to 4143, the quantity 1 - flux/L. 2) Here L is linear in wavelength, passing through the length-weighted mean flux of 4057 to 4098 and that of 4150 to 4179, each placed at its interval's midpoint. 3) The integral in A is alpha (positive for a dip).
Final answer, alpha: 1.6 A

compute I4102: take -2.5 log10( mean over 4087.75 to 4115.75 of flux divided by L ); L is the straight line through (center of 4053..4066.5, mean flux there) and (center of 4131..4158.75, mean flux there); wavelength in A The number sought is 0.195 mag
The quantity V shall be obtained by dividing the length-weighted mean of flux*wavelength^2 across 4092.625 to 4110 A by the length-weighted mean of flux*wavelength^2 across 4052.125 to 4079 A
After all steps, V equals 0.8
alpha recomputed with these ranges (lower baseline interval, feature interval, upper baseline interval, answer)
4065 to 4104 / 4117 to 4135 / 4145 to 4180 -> -0.3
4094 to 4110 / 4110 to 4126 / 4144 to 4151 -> -1.6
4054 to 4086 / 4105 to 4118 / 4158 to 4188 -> 1.9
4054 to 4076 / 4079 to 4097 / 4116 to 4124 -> 2.2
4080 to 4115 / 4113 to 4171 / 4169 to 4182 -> -2.5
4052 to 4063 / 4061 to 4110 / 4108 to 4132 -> 4.3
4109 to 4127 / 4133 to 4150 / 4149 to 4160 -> 0.2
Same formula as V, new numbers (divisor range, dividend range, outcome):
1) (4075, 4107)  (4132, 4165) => 1.10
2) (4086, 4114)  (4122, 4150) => 1.14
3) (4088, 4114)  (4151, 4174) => 1.21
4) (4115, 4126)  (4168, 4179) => 1.03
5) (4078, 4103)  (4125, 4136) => 1.11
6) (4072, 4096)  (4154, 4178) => 1.09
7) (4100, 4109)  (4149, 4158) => 1.15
